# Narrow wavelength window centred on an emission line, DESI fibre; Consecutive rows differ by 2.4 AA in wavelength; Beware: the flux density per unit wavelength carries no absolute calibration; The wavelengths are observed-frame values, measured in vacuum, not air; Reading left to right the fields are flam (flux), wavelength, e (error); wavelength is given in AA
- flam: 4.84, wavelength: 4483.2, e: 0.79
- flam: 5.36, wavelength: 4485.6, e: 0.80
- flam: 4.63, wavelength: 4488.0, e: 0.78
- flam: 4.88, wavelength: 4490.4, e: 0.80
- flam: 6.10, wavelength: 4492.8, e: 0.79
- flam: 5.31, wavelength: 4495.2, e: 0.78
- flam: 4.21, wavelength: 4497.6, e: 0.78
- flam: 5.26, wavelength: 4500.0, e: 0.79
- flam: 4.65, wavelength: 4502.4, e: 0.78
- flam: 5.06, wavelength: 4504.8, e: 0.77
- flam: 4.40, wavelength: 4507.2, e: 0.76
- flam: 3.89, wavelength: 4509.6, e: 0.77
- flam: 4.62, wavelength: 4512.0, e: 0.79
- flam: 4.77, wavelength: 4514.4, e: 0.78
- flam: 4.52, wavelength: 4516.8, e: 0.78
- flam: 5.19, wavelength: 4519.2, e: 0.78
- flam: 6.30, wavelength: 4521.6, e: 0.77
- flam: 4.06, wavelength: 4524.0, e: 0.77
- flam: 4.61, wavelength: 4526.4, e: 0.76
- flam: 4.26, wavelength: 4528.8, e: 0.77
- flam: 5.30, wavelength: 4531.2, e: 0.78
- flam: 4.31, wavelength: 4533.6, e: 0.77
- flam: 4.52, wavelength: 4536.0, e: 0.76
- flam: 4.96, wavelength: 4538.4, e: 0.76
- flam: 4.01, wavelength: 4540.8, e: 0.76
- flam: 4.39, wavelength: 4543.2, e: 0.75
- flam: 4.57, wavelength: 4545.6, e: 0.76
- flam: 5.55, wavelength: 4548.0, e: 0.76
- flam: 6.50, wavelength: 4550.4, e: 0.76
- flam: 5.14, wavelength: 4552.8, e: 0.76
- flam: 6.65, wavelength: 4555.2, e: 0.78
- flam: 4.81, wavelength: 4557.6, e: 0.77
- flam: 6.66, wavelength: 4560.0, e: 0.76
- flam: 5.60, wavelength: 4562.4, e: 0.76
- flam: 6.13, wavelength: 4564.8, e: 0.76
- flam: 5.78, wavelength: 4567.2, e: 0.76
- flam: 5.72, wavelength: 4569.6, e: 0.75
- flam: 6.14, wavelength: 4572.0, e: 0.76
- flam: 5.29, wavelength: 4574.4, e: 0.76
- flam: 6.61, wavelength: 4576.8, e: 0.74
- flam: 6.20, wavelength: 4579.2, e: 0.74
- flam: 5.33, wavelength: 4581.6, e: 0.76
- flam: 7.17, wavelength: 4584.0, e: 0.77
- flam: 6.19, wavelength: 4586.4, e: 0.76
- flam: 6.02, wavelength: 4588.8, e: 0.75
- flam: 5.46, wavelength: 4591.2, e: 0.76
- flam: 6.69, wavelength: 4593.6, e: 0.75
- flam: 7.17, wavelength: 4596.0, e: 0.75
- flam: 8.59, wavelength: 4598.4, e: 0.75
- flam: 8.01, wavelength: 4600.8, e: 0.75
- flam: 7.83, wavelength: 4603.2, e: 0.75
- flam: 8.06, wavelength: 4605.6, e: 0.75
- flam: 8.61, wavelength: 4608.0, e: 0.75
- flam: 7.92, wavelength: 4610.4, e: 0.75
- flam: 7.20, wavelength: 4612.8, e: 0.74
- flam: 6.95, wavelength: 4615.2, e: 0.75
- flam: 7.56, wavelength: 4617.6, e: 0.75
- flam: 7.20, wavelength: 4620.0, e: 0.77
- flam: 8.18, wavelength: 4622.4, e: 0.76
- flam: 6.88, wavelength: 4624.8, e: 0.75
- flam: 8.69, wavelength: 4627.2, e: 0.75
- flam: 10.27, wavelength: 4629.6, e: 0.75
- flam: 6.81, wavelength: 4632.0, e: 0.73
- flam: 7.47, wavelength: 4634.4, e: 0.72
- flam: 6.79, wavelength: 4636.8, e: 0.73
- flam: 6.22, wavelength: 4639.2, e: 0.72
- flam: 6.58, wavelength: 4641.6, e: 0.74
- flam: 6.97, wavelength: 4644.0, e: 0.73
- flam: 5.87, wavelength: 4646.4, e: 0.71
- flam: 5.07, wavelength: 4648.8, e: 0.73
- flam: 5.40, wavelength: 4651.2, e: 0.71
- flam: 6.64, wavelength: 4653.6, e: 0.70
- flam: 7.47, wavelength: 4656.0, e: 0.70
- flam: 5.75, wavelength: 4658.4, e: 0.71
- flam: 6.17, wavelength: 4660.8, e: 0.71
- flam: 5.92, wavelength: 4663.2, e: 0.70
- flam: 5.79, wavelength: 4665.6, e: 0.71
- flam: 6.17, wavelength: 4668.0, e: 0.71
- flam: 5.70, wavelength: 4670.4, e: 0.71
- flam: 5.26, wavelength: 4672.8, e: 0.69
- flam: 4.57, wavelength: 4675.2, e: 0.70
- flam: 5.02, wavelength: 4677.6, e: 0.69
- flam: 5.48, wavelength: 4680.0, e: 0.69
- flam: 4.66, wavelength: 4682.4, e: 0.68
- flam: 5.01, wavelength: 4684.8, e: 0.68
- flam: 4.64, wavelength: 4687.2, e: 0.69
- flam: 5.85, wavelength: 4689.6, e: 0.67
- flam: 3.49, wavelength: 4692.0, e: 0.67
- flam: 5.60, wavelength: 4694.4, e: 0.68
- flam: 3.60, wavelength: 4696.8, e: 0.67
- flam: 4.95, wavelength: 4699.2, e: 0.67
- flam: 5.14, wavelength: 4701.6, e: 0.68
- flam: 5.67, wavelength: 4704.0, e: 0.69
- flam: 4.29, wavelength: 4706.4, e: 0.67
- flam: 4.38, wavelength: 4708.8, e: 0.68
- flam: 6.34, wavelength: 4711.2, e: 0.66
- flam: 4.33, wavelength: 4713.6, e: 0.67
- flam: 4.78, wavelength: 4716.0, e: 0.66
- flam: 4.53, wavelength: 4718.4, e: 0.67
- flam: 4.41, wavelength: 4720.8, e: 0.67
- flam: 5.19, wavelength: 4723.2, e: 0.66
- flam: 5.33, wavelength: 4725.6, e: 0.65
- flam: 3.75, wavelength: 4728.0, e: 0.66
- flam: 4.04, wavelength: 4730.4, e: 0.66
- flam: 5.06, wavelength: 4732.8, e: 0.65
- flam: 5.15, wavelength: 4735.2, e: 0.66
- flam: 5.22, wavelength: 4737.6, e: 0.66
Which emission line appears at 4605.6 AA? Mg II 2798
